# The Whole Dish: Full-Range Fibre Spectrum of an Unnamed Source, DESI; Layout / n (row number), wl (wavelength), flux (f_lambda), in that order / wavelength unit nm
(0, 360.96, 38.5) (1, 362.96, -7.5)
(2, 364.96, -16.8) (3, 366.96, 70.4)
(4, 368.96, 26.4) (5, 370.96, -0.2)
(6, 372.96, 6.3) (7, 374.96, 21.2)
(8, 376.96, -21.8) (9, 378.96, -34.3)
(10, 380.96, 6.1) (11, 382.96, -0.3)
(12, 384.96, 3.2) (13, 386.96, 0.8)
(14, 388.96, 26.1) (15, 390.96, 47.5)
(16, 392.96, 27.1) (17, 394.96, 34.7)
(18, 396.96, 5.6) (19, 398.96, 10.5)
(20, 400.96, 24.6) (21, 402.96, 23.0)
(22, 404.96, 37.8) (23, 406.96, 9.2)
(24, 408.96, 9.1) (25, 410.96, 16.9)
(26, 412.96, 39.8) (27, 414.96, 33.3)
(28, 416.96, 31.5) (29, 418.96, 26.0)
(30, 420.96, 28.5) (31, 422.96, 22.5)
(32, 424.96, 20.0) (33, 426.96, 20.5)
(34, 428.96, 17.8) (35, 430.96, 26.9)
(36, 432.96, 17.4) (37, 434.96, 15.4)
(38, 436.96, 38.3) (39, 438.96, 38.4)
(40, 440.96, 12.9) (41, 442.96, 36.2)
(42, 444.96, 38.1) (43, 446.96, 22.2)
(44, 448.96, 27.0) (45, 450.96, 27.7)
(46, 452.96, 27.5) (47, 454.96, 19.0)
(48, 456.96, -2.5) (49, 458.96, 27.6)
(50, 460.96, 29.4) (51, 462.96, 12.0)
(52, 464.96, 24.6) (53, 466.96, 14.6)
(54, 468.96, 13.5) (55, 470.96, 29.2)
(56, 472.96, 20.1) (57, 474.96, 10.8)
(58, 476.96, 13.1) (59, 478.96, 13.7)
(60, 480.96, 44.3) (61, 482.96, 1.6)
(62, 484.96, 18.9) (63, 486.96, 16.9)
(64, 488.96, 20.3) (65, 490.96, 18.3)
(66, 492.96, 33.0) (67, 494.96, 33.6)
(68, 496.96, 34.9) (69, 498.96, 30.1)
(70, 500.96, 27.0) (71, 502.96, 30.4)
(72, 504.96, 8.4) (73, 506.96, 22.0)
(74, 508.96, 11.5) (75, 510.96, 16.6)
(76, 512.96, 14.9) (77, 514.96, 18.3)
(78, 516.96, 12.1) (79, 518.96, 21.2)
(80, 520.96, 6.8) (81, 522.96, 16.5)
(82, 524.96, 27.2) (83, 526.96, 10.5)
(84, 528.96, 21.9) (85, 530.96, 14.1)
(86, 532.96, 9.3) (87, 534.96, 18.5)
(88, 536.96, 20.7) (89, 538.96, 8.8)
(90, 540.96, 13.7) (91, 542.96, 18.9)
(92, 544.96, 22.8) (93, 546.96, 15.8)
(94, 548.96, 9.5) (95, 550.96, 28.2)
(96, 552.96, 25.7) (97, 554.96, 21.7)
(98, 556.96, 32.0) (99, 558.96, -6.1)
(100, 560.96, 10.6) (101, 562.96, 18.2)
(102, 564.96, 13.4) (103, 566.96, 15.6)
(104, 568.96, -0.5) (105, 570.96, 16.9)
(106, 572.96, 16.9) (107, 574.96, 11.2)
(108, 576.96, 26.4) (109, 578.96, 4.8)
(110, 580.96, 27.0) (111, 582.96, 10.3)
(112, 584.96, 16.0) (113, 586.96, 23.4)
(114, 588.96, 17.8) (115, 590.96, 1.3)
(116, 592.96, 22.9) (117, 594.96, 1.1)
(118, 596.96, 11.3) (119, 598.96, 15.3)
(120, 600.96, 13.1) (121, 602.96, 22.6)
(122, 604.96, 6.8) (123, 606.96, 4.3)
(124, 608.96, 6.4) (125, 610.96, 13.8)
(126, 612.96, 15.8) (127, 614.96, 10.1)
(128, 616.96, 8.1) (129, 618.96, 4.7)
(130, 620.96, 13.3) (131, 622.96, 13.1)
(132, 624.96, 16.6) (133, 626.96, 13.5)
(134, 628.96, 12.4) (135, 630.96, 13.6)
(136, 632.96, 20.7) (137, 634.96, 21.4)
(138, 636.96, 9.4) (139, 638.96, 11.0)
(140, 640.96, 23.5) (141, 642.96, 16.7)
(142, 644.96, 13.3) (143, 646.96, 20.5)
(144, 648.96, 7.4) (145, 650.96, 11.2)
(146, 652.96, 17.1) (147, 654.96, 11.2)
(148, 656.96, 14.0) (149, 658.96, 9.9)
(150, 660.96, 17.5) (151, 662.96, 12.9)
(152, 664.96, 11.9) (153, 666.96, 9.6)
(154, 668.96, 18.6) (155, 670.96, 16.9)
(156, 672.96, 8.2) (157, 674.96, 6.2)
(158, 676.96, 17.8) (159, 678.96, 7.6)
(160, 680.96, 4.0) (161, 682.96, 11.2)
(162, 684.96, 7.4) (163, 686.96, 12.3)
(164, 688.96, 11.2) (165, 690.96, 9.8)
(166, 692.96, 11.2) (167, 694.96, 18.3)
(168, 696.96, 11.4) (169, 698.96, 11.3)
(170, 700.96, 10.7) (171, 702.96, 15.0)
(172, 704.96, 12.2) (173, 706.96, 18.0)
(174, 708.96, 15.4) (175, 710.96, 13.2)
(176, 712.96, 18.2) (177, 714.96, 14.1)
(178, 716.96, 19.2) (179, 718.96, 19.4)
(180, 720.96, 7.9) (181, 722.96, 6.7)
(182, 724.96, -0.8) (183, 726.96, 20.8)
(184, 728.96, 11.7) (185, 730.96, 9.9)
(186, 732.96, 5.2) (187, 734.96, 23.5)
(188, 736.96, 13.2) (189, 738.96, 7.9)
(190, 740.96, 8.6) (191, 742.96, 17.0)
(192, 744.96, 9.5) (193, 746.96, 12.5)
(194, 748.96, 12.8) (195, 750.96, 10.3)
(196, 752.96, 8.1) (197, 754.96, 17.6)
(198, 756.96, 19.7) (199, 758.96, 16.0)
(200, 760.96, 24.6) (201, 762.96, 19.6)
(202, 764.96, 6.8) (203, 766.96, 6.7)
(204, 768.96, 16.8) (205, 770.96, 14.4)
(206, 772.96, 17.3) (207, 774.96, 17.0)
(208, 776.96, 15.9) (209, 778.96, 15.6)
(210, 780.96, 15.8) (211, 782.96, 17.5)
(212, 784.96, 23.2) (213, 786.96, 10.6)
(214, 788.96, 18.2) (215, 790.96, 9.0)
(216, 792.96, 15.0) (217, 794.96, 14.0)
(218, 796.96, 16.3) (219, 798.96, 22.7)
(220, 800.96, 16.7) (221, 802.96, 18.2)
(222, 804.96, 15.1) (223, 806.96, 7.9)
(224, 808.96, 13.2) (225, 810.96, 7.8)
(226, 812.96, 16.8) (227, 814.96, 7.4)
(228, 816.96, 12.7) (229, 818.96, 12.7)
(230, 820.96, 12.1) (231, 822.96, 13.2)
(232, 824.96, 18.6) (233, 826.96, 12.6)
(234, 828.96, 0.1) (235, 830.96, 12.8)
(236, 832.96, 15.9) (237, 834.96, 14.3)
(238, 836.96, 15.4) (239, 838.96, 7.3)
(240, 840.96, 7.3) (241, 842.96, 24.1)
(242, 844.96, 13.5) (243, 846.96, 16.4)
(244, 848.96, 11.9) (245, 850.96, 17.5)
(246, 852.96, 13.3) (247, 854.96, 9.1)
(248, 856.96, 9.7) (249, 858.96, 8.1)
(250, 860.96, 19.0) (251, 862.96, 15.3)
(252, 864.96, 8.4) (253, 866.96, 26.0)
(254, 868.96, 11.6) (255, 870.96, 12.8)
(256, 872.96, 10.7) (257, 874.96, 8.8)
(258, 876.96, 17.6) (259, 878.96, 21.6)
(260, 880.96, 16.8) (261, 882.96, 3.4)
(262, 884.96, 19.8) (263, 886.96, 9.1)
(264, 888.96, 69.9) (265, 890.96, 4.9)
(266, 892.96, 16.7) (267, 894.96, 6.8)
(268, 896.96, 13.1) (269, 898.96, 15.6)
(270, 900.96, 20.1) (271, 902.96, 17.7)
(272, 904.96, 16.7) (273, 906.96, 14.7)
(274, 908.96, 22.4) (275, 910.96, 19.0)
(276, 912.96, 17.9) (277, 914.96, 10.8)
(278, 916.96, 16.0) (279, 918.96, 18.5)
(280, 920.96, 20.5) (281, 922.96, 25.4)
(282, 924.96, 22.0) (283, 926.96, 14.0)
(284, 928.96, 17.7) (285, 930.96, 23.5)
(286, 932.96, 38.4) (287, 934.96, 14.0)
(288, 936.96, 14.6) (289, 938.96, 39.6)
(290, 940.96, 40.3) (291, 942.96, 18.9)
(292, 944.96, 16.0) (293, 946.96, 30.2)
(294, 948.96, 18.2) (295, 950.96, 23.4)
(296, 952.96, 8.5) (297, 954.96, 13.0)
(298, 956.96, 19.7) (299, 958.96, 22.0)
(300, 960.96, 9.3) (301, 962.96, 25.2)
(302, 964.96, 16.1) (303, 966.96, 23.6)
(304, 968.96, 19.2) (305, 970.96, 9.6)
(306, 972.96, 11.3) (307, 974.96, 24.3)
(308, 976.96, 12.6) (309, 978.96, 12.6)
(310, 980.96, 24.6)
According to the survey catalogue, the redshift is 1.38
